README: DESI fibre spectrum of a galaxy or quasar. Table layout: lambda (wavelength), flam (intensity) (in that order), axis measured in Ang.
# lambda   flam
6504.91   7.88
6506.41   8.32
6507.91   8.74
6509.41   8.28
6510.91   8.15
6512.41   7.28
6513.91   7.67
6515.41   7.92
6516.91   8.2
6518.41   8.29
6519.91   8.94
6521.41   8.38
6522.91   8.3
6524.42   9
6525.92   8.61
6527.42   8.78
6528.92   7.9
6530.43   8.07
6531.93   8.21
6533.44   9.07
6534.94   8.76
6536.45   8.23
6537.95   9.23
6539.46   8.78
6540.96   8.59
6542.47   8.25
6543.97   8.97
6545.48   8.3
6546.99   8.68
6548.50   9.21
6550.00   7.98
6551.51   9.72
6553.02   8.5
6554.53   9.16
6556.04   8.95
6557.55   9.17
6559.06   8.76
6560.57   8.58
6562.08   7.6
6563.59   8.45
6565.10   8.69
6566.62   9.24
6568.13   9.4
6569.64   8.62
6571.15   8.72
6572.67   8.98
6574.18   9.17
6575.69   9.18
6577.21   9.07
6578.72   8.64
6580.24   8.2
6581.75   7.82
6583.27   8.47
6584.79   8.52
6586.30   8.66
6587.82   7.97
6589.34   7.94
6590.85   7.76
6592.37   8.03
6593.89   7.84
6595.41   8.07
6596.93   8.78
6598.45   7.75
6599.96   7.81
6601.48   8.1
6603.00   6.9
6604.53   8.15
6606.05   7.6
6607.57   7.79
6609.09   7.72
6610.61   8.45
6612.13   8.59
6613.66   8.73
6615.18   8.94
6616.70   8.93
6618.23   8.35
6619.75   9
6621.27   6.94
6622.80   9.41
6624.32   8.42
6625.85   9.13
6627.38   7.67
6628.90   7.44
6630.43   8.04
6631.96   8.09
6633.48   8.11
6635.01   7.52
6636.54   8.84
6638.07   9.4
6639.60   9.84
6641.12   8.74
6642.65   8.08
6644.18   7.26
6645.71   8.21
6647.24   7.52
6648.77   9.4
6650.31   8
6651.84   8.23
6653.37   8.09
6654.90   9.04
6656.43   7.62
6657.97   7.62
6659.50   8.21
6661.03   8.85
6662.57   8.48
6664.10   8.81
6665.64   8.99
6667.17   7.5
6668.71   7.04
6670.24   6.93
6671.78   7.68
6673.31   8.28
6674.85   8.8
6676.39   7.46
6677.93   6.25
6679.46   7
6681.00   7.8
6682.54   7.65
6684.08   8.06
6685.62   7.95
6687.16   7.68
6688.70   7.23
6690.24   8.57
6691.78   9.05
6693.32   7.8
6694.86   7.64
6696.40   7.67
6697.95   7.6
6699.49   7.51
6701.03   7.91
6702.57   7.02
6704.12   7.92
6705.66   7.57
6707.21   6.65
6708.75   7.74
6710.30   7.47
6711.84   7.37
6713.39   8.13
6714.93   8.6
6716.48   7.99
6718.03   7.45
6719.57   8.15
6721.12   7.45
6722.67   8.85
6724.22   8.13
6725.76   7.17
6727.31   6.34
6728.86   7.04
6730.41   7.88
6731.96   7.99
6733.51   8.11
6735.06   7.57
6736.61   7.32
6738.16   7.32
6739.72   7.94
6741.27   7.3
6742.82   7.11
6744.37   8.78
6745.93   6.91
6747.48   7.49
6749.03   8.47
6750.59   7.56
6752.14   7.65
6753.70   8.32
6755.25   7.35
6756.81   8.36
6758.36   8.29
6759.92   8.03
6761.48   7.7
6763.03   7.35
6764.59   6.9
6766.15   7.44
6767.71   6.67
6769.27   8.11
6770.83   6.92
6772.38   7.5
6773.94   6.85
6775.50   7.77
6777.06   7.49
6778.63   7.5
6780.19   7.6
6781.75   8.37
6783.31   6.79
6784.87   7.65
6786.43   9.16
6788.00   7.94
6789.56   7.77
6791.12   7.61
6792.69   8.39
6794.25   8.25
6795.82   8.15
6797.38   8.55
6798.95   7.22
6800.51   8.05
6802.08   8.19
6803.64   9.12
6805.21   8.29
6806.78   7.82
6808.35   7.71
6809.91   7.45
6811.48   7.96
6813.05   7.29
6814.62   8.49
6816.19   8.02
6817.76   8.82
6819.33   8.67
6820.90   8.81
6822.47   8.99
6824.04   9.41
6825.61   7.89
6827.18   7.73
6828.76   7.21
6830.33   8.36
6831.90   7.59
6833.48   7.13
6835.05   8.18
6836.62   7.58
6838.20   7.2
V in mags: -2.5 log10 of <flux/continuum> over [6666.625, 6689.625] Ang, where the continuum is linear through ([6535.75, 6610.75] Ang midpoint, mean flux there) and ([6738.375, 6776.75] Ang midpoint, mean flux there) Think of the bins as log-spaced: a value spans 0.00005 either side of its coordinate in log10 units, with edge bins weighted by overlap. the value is 0.06 mag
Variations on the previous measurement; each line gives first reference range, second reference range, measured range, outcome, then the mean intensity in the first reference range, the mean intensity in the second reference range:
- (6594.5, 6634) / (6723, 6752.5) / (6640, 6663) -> -0.031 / 8.19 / 7.6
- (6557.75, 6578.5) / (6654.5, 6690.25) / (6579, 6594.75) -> 0.066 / 8.81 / 7.87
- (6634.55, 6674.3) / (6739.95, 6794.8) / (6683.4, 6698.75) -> 0.020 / 8.25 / 7.7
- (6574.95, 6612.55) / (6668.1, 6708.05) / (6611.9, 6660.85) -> -0.058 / 8.15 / 7.65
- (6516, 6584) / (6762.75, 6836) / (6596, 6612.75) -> 0.070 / 8.66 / 7.9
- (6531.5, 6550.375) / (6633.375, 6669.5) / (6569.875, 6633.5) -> 0.023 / 8.66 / 8.31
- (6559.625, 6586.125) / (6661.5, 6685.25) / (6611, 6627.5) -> -0.041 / 8.67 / 7.8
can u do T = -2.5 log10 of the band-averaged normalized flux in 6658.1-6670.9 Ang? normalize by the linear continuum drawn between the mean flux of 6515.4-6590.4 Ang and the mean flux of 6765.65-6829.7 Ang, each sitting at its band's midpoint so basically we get 0.03 mag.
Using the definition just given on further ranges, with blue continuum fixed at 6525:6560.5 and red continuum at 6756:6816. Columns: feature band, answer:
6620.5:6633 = 0.032 mag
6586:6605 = 0.071 mag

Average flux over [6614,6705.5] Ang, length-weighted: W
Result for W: 8.09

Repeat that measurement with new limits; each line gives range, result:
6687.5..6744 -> 7.69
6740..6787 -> 7.64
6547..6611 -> 8.43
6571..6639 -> 8.3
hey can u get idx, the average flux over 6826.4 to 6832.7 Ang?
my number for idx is 7.71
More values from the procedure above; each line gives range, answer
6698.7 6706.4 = 7.59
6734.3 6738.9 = 7.41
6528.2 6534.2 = 8.31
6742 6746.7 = 7.6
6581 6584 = 8.13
